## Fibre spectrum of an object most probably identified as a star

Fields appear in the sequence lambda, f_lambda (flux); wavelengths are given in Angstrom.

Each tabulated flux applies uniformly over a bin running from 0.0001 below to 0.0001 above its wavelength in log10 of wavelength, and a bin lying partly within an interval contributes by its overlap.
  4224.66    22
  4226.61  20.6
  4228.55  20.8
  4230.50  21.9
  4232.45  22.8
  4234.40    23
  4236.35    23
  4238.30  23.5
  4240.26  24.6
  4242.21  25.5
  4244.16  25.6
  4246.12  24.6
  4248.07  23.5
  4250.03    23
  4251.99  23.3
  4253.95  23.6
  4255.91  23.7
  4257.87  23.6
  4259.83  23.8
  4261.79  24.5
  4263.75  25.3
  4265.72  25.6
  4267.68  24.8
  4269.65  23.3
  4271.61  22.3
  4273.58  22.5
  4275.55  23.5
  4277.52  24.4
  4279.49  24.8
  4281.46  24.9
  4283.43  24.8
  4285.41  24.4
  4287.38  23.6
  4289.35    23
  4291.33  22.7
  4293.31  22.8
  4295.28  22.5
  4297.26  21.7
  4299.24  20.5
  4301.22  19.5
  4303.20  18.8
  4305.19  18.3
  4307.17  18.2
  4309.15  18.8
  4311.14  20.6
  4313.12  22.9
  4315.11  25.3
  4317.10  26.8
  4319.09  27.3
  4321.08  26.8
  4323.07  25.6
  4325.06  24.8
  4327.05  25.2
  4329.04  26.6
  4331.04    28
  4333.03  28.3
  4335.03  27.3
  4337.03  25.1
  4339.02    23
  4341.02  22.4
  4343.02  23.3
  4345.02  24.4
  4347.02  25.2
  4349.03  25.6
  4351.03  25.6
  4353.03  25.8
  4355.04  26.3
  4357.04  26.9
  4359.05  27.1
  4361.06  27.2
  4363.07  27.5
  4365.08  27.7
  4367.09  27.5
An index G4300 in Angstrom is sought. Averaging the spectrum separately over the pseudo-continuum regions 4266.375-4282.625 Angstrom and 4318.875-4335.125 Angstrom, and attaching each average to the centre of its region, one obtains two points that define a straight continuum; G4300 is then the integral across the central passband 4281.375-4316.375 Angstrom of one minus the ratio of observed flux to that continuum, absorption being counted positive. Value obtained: 4.6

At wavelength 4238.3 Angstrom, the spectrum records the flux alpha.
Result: 23.5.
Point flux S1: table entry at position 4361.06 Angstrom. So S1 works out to 27.2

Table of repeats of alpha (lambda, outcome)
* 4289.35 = 23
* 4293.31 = 22.8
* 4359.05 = 27.1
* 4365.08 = 27.7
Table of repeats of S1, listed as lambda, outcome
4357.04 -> 26.9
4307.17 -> 18.2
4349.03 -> 25.6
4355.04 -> 26.3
